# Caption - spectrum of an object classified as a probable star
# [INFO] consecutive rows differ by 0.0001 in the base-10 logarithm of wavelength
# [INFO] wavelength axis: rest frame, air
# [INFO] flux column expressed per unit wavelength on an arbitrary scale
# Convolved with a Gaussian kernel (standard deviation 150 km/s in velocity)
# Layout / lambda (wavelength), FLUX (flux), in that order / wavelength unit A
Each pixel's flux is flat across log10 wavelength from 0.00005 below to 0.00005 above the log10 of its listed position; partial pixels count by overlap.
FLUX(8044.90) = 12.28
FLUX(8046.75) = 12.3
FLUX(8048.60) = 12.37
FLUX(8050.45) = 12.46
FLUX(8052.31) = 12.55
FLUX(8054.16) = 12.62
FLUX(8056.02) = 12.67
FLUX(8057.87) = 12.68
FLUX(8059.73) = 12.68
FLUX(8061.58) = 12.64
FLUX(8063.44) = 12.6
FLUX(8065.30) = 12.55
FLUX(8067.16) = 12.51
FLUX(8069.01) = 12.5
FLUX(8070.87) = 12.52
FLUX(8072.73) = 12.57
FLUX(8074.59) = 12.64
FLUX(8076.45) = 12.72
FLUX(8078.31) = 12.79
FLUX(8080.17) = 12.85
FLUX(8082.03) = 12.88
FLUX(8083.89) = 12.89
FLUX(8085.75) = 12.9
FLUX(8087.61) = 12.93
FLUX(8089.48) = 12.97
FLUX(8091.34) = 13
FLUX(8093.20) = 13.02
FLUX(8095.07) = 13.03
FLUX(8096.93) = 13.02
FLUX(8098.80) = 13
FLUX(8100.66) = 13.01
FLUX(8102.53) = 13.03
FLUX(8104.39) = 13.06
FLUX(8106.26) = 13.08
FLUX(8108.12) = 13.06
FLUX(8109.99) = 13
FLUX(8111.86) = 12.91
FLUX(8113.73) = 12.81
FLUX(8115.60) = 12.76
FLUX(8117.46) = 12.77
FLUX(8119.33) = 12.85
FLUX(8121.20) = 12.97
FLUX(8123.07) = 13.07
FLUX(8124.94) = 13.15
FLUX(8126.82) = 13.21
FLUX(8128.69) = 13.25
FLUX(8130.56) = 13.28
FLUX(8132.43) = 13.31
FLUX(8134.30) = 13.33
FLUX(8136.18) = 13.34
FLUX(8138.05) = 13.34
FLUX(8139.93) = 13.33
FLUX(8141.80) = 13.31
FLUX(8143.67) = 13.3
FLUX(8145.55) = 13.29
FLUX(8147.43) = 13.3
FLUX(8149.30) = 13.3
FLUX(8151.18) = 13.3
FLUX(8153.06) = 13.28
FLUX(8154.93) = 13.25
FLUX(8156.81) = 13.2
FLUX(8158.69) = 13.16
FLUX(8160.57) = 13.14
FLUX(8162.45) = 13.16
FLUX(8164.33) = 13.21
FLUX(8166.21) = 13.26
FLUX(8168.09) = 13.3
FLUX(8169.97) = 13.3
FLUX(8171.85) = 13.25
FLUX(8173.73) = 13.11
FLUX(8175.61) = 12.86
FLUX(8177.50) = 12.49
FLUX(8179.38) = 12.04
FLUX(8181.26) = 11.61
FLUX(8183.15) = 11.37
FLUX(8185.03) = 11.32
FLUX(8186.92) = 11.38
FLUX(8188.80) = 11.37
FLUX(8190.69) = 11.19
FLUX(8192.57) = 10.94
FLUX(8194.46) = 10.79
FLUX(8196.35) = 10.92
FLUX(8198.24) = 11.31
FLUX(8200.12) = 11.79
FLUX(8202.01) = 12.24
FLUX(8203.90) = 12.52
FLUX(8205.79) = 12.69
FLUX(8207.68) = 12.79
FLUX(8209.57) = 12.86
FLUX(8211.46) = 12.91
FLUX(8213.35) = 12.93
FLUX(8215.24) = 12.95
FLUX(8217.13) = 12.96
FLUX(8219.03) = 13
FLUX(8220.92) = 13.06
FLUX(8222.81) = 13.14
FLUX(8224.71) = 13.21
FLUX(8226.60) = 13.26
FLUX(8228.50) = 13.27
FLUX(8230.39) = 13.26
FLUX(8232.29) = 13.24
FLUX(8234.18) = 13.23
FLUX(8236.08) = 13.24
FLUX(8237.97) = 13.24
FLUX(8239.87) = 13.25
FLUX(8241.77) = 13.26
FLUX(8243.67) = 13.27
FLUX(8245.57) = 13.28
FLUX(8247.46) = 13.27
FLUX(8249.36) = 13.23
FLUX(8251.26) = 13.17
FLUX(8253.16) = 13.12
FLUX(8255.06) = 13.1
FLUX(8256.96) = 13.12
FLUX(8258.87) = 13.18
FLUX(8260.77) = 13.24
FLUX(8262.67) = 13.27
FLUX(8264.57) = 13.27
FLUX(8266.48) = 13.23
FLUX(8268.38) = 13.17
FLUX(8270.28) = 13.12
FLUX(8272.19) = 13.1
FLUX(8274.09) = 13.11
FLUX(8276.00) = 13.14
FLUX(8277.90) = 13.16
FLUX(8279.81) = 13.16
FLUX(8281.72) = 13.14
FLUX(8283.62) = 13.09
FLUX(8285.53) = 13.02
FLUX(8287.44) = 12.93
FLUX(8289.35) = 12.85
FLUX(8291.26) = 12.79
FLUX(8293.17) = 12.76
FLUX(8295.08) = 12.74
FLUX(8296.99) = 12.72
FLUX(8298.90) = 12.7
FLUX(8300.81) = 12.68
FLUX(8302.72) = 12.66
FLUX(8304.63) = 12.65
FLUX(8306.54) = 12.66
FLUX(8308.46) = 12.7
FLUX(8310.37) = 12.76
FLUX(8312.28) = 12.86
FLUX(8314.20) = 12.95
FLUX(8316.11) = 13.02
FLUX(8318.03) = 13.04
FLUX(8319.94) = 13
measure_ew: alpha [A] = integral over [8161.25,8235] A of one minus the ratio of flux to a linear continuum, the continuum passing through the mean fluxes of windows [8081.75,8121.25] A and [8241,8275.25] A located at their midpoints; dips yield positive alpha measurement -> 3.39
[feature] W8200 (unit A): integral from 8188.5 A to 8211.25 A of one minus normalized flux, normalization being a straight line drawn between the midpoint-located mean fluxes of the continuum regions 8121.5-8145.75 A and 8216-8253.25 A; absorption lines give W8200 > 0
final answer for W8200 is 2.4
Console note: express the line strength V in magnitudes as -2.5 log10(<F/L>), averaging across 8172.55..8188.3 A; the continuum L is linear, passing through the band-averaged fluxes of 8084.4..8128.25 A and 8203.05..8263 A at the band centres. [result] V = 0.09 mag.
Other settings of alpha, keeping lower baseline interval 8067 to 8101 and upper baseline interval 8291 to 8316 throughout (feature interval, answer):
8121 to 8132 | -0.3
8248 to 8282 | -1.1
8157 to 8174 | -0.5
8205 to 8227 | -0.3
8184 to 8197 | 1.7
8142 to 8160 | -0.6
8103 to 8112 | -0.1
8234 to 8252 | -0.7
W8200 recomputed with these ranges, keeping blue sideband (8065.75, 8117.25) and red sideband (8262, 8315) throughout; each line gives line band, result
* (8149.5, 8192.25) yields 0.97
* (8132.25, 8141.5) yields -0.32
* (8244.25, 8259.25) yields -0.30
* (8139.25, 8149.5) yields -0.33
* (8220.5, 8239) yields -0.43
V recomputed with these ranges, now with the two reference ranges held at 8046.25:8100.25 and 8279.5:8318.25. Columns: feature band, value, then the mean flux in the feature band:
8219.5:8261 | -0.03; 13.2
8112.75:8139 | -0.03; 13.1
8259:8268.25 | -0.04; 13.2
